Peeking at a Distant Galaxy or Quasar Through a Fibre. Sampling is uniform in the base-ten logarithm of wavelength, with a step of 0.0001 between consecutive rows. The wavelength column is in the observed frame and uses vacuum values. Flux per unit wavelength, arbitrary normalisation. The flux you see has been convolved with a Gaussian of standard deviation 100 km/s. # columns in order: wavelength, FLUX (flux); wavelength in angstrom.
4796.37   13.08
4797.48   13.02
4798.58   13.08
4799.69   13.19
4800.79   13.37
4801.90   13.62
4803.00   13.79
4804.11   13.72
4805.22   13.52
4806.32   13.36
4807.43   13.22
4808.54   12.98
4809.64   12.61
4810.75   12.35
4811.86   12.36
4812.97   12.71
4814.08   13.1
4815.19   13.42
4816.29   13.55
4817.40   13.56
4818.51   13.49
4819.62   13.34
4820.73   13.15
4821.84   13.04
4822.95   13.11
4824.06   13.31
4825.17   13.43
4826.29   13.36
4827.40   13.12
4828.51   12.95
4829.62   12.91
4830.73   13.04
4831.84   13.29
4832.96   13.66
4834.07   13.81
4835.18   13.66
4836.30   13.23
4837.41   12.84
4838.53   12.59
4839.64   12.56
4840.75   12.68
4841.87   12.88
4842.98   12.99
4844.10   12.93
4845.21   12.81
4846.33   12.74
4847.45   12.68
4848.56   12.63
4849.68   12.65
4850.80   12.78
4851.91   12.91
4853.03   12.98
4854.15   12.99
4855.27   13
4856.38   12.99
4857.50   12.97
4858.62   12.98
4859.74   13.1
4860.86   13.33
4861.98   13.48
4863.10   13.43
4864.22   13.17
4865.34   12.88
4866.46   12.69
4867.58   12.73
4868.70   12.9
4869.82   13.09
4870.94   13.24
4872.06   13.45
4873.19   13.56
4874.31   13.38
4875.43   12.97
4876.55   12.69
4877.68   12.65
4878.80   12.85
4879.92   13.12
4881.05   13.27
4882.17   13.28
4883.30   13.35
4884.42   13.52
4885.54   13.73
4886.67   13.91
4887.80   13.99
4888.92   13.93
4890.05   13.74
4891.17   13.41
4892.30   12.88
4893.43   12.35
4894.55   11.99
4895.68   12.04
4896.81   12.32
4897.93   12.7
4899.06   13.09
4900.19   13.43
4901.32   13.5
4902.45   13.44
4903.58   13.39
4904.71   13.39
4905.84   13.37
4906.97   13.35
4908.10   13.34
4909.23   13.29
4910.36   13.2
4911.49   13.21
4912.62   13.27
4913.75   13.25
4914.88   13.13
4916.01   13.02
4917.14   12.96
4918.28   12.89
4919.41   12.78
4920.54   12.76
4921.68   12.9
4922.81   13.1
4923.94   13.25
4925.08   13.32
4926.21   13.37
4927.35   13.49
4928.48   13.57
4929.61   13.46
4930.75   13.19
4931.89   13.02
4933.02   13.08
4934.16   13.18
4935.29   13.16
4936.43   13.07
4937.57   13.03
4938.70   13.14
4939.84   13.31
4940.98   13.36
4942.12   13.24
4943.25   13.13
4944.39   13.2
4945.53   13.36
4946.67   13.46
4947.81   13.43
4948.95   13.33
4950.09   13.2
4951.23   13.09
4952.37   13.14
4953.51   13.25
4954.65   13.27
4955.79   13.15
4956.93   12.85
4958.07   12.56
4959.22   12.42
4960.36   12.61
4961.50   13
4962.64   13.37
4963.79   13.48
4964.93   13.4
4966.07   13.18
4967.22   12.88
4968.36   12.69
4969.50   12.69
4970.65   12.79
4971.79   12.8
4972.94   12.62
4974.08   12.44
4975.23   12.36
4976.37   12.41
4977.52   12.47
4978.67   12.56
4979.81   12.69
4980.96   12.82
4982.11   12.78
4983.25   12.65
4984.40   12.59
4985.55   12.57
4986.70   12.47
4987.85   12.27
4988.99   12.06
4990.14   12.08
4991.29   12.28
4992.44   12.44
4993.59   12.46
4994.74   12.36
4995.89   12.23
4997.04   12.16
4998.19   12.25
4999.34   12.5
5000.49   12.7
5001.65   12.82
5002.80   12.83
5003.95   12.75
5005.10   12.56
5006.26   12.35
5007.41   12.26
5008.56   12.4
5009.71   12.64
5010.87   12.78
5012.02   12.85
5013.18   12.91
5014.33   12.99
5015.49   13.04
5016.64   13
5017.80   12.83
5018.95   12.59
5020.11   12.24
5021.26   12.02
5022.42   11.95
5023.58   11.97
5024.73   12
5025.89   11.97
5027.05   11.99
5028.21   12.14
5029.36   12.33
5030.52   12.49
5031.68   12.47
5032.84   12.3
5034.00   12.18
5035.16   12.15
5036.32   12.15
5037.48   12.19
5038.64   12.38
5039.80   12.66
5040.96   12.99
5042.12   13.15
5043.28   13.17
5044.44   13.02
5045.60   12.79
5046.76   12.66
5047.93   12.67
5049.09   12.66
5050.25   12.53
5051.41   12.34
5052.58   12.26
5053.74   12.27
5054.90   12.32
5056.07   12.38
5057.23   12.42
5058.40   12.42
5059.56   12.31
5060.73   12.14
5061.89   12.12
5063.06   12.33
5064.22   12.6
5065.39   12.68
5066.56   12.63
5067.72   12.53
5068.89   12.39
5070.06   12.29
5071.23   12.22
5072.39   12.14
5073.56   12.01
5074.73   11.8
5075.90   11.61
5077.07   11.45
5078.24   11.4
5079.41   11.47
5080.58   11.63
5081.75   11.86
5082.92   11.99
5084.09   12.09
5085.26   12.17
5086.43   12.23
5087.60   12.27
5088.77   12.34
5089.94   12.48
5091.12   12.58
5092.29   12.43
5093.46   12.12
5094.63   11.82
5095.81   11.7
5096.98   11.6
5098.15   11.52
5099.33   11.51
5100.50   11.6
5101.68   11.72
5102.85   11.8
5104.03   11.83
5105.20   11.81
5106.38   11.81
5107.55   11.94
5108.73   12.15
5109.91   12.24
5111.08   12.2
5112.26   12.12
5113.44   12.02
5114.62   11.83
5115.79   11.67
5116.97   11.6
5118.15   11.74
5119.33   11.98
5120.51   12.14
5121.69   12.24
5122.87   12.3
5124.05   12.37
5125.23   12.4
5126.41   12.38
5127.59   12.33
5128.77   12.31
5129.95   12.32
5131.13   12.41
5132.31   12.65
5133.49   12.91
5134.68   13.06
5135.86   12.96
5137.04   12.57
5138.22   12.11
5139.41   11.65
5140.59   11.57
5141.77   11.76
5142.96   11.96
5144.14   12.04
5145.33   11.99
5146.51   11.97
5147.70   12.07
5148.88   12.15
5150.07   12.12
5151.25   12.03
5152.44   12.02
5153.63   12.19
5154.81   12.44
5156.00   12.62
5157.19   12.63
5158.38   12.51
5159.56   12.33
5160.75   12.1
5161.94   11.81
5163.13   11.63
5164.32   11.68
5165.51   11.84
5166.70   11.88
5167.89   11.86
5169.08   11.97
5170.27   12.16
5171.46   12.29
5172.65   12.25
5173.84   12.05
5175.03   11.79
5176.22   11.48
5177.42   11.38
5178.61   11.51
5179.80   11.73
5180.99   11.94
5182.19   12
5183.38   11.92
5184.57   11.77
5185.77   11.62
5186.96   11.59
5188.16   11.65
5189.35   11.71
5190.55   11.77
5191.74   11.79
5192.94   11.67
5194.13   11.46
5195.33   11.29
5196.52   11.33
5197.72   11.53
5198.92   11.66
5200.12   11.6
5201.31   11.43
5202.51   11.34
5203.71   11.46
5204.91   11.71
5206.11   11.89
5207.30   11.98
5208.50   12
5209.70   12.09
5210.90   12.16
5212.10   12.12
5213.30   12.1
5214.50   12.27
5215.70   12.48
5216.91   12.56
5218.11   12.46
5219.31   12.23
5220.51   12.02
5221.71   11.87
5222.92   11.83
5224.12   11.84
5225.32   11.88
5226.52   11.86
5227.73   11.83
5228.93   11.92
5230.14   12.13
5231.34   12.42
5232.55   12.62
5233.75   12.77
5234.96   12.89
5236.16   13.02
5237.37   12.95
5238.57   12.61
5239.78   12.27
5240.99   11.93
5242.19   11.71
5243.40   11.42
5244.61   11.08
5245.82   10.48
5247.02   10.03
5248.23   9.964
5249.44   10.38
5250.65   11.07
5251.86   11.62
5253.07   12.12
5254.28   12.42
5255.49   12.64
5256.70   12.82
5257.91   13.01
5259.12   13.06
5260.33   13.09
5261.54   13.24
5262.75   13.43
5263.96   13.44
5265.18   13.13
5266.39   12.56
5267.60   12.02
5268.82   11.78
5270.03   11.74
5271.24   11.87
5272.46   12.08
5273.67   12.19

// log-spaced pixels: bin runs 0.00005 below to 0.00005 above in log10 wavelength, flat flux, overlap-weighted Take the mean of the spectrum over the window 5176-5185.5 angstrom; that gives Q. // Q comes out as 11.7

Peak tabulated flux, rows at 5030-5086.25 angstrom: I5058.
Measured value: 13.17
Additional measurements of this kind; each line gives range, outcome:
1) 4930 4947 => 13.46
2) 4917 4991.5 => 13.57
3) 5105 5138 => 13.06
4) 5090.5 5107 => 12.58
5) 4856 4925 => 13.99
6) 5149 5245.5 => 13.02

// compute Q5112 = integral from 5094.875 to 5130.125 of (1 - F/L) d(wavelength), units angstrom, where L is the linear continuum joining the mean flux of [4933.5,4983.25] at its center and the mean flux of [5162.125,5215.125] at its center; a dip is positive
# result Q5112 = 0.61 angstrom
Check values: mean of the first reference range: 13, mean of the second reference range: 11.8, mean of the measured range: 12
